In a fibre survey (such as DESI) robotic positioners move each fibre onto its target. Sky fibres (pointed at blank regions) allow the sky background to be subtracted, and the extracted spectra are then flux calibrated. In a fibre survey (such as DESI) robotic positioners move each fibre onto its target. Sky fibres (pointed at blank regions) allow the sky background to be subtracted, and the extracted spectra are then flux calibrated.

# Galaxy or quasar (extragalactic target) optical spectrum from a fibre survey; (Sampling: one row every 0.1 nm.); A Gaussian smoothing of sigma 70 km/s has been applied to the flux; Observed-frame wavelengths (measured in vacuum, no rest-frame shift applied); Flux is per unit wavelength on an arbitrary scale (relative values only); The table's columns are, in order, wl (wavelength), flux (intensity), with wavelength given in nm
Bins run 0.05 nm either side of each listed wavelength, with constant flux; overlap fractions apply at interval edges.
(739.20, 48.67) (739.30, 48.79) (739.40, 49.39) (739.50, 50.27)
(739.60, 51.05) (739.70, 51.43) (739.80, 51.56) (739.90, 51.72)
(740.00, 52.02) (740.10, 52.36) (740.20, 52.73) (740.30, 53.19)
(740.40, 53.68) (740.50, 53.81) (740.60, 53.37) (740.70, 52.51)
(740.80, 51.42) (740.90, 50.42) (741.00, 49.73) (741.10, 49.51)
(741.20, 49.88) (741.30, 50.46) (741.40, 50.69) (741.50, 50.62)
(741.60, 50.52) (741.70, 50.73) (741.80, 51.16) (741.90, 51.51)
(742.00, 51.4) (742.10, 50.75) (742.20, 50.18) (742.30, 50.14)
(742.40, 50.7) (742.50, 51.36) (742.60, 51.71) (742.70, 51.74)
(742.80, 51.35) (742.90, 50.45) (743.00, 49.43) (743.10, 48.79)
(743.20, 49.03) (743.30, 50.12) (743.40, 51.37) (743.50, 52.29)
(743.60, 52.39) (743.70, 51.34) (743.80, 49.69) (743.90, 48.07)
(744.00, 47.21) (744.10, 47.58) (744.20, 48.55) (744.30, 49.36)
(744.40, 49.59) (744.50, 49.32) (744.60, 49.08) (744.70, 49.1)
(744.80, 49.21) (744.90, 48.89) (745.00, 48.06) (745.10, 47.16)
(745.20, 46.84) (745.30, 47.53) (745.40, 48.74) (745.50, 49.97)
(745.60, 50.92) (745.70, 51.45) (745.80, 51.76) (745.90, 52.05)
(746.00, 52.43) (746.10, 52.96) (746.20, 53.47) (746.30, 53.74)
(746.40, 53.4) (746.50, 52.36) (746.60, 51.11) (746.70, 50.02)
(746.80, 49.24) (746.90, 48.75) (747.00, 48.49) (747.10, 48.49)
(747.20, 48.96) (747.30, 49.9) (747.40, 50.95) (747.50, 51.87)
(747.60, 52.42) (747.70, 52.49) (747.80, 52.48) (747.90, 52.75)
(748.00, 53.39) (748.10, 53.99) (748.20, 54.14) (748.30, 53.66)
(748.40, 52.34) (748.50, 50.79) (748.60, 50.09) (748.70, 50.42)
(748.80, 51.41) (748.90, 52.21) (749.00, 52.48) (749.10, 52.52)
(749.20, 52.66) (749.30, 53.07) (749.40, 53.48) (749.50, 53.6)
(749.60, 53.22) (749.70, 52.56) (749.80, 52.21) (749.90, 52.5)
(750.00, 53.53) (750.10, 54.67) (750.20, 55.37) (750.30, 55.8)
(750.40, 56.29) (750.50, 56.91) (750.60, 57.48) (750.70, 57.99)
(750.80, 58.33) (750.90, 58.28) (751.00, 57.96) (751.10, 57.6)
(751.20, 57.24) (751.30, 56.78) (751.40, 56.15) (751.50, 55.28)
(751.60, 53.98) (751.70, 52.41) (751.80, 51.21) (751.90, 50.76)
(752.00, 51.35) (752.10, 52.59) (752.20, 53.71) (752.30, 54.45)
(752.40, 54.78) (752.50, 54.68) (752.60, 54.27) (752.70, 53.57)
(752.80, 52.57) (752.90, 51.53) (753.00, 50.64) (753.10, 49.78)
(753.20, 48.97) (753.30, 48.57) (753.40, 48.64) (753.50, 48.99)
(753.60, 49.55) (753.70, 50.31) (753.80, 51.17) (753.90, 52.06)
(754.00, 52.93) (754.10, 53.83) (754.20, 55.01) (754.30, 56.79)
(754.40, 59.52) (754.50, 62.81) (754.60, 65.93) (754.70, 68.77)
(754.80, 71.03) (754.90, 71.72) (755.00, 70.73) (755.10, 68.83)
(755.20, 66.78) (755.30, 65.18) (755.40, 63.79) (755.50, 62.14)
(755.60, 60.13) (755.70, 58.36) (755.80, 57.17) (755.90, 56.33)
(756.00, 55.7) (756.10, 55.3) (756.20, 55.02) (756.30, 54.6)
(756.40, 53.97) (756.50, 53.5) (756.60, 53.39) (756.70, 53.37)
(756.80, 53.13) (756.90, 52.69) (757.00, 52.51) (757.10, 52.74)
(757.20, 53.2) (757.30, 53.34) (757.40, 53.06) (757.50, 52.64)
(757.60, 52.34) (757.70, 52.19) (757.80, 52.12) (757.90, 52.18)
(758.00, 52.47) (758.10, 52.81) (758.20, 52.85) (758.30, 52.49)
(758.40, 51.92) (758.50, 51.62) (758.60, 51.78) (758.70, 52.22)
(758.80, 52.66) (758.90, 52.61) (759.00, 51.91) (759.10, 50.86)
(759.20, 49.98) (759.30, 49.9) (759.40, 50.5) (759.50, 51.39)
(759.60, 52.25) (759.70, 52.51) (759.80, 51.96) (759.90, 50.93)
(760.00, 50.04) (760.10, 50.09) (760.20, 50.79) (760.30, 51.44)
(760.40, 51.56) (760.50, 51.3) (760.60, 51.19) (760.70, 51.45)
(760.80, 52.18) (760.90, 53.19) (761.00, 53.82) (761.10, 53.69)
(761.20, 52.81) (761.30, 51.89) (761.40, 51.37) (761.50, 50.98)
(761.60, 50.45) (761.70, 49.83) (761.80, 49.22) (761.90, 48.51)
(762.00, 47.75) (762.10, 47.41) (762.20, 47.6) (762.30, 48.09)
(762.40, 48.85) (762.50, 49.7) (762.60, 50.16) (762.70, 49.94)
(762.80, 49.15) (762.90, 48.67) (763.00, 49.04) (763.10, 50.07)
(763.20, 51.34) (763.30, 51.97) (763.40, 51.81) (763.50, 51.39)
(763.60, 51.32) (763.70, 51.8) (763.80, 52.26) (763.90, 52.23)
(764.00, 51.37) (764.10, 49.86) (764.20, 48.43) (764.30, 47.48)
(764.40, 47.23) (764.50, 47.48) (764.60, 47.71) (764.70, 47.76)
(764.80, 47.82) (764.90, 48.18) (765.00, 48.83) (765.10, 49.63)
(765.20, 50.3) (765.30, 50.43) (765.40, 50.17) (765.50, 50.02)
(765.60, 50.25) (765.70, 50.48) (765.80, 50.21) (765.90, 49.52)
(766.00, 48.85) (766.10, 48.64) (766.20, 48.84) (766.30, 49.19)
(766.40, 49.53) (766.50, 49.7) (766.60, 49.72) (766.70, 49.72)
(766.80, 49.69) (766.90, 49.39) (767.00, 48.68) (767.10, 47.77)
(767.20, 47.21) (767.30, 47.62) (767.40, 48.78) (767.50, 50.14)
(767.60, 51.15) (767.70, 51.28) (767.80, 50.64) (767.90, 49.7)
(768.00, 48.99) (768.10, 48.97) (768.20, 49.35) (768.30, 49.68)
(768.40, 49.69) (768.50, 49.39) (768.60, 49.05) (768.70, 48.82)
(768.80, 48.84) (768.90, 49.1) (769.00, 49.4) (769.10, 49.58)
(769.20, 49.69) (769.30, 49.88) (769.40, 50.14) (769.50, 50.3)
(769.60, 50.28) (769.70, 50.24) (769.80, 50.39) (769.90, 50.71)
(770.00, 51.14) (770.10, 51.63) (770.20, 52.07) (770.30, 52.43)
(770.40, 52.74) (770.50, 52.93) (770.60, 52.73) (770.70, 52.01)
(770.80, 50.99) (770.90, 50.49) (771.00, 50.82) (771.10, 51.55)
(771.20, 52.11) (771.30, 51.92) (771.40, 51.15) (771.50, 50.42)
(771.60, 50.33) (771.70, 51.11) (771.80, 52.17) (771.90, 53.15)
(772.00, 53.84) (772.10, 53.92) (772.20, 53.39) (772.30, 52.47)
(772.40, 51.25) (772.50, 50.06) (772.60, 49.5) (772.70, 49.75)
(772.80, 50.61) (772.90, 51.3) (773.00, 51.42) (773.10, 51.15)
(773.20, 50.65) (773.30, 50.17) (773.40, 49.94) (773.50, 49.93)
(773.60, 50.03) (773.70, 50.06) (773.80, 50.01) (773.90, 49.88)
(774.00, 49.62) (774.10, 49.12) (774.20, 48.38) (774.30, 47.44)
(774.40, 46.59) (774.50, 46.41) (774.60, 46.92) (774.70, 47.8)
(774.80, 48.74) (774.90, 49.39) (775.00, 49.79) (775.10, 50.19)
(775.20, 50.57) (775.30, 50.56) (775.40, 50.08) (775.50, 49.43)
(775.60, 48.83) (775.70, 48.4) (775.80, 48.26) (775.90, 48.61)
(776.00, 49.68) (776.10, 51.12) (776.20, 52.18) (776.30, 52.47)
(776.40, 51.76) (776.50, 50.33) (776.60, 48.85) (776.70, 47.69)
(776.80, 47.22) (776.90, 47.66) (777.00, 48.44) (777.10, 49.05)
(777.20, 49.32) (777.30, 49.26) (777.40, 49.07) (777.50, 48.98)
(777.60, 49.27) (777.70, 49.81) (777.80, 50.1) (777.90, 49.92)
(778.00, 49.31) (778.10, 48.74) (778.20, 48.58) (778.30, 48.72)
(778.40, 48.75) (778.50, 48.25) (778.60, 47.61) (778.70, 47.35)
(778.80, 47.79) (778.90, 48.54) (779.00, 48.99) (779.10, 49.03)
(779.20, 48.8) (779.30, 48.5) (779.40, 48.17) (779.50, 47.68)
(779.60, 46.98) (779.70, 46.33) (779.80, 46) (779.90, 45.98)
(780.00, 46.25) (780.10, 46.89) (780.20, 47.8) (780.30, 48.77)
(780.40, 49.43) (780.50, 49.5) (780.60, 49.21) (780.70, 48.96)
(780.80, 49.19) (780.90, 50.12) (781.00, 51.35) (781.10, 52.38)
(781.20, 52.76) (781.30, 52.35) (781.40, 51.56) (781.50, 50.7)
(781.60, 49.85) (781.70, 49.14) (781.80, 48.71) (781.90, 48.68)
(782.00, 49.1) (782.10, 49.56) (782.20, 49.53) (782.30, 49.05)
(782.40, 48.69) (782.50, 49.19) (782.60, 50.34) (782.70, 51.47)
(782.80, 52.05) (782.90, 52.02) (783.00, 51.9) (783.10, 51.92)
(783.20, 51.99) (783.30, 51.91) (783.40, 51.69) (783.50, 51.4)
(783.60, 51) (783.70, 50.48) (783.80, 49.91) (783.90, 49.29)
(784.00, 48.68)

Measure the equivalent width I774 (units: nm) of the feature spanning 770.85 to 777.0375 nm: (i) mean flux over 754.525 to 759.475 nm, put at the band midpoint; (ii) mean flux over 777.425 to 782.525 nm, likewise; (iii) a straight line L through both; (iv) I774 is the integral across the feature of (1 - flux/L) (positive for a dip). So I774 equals 0.09 nm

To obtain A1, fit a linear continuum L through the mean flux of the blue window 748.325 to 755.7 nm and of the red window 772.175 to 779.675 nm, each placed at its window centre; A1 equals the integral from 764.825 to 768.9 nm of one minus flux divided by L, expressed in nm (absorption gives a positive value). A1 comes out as 0.18 nm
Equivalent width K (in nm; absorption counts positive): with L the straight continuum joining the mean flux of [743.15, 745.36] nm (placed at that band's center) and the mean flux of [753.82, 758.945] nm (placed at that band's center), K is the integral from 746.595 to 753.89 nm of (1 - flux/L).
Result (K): 0.01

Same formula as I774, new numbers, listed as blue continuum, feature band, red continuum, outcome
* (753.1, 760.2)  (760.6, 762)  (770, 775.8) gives 0.060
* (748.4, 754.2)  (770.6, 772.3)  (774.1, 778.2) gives -0.066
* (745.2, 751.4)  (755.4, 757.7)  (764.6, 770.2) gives -0.156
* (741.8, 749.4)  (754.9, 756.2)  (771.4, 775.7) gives -0.290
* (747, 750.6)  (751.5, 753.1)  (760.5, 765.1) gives -0.024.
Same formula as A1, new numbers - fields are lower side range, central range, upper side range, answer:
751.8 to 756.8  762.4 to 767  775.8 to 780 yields 0.29 nm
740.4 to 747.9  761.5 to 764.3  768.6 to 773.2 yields 0.06 nm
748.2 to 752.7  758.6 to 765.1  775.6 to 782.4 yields 0.20 nm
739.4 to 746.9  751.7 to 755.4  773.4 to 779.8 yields -0.45 nm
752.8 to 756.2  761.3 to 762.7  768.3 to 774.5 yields 0.13 nm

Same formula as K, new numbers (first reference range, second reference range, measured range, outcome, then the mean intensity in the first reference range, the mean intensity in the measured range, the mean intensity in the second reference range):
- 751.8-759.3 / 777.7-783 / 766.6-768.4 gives 0.097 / 55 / 49.4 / 49.2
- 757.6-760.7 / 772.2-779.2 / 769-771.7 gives -0.051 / 51.6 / 51.1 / 49.4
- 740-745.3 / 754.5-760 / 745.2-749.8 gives 0.049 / 50.4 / 51.6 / 55.7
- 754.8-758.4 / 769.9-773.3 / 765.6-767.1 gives 0.111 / 56.7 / 49.4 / 51.6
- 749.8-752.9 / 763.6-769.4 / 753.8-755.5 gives -0.280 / 54.9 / 62.5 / 49.4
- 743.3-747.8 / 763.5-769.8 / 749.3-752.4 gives -0.292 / 50.2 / 54.8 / 49.5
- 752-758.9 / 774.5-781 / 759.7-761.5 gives 0.070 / 55.3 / 51.7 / 48.8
